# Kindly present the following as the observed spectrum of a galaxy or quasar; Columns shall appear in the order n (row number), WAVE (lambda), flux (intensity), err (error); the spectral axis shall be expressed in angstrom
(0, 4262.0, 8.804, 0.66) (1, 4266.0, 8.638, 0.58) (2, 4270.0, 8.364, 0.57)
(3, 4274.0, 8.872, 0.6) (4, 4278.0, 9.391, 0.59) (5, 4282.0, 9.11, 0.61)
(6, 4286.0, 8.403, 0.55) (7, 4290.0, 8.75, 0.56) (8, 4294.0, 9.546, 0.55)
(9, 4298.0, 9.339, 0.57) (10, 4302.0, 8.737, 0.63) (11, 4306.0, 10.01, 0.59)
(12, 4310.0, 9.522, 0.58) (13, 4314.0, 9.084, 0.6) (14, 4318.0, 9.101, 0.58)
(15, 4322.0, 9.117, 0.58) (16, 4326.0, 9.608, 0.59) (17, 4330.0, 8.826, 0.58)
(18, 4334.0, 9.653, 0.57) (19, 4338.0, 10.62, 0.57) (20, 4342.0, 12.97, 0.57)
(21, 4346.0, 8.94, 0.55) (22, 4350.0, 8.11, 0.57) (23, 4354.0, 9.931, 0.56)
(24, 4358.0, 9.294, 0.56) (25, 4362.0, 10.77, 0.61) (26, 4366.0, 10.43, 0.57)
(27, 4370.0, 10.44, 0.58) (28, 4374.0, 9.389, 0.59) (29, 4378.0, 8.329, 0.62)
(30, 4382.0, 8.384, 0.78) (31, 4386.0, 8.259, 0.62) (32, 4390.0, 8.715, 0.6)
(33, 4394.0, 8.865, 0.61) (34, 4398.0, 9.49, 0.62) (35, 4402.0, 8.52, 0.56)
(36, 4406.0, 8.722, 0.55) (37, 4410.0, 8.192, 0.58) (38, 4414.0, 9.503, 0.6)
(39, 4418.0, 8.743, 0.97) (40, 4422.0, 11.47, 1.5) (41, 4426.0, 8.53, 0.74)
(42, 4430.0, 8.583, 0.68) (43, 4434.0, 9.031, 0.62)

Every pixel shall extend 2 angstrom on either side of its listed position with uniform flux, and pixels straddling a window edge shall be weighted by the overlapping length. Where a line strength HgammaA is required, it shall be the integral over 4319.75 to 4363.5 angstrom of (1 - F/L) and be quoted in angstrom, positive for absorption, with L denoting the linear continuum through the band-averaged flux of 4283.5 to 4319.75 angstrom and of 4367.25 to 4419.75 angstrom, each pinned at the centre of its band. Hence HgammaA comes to -3.5 angstrom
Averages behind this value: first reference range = 9.17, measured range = 9.79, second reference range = 8.91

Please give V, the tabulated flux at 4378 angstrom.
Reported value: 8.329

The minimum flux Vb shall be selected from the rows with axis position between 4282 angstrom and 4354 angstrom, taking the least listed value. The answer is 8.11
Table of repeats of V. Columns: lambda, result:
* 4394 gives 8.865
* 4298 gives 9.339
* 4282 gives 9.11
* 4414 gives 9.503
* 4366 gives 10.43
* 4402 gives 8.52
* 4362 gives 10.77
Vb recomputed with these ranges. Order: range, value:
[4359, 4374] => 9.389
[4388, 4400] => 8.715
